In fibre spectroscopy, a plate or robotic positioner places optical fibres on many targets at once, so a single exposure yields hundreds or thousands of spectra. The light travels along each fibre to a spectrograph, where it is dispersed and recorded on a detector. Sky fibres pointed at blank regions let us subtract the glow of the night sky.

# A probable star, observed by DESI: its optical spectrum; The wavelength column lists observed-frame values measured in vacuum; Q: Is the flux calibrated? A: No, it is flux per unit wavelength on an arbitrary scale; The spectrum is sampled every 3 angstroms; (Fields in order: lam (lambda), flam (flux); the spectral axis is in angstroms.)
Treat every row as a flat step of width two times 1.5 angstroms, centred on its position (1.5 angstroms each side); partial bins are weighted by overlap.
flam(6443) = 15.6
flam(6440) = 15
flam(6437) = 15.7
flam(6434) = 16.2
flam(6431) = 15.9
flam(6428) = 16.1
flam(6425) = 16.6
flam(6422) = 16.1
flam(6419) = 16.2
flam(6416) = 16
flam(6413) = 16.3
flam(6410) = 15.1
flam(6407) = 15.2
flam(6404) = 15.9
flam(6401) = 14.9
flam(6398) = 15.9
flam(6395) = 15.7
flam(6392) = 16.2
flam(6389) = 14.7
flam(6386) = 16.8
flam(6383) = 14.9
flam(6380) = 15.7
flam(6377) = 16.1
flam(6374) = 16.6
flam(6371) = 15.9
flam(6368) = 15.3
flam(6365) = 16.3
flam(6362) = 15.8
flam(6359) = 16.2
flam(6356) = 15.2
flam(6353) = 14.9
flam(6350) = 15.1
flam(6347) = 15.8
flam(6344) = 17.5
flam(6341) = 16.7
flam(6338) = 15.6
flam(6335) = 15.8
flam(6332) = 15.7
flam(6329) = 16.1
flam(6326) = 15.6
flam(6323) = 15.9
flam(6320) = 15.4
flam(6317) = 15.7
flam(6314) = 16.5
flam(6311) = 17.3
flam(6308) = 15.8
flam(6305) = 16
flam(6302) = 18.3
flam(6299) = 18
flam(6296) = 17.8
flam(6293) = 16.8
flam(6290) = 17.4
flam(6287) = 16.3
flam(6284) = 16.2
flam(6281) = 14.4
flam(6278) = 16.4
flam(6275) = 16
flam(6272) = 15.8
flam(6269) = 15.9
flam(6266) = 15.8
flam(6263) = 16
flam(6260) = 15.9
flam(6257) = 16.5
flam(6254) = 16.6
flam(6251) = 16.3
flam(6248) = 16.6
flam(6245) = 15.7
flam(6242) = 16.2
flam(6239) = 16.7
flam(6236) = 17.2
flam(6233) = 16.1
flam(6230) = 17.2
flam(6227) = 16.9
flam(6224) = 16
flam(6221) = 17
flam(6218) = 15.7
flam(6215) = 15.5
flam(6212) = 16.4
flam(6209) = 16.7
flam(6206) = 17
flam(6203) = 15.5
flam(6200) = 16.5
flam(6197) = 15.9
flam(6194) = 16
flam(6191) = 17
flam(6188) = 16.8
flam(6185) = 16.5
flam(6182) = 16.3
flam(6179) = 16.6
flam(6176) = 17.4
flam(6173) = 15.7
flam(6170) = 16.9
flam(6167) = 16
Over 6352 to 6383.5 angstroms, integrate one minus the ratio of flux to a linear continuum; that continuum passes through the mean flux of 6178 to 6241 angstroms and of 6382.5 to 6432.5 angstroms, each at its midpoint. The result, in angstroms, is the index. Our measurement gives 0.4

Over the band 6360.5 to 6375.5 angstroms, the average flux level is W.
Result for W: 16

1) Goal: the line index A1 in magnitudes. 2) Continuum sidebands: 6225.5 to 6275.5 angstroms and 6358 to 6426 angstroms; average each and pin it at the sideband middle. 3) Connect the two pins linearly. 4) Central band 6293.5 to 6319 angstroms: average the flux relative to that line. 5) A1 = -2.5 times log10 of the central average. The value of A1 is -0.05 mag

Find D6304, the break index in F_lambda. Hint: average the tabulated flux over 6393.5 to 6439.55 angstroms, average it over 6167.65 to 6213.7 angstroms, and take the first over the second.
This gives 1.0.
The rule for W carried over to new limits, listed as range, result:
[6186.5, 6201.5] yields 16.4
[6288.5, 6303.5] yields 17.7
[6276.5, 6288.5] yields 15.8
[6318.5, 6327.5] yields 15.6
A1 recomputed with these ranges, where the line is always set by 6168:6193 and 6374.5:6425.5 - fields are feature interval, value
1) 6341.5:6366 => 0.01 mag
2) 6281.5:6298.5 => -0.04 mag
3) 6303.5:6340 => 0.01 mag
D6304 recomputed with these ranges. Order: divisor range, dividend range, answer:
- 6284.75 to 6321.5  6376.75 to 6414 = 0.93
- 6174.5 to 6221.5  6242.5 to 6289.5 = 0.98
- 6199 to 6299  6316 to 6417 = 0.96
